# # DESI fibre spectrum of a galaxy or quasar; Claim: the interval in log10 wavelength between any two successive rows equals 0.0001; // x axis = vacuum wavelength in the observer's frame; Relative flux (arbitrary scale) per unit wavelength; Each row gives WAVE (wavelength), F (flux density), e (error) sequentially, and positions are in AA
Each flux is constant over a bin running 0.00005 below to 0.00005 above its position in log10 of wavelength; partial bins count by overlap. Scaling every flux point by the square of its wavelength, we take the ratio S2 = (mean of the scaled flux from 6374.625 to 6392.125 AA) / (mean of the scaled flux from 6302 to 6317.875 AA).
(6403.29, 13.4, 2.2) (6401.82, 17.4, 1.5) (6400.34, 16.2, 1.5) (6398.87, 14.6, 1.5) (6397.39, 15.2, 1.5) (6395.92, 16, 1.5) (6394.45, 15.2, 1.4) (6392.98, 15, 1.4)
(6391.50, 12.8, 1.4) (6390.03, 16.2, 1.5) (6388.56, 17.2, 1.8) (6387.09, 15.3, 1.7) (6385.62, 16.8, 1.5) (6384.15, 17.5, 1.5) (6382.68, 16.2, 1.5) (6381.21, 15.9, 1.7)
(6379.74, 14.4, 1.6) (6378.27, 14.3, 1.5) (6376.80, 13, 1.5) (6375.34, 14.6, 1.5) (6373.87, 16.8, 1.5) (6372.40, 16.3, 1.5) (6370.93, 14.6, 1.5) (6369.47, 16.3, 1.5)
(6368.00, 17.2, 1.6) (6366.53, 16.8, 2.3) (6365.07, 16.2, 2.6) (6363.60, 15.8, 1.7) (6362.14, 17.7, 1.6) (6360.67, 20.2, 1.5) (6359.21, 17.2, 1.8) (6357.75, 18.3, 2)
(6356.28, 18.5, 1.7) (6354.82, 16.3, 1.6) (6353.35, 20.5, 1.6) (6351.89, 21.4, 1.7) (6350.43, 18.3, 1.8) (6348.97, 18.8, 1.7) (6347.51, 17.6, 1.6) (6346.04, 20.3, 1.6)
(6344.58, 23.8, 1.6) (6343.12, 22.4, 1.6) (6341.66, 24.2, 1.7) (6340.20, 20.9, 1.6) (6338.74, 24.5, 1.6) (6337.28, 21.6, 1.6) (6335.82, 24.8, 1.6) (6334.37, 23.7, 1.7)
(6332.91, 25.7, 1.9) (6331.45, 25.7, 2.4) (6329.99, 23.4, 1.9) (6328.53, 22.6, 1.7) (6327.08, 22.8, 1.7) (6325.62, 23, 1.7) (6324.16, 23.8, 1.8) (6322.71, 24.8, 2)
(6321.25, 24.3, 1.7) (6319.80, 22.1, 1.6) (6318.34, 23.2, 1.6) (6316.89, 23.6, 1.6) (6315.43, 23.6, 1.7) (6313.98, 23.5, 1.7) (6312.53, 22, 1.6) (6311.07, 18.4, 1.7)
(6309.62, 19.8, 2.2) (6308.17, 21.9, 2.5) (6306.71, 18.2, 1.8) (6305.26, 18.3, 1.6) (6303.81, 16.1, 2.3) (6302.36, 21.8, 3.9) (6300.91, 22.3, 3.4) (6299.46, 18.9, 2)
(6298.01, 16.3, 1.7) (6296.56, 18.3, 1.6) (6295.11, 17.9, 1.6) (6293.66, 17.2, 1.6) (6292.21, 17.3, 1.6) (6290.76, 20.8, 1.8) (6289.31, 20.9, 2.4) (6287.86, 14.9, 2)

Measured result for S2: 0.76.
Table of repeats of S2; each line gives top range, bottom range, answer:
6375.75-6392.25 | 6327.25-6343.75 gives 0.66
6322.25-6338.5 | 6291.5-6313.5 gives 1.26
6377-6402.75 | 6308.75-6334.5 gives 0.69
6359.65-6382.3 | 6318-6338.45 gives 0.69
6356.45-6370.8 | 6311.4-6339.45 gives 0.74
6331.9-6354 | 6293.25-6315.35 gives 1.14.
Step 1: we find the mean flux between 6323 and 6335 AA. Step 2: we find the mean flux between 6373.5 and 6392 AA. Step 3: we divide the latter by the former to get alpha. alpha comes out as 0.6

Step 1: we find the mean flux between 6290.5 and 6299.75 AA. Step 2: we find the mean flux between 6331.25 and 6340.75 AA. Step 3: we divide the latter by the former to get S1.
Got 1.33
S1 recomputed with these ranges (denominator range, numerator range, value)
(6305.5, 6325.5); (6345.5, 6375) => 0.80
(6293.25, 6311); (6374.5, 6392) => 0.81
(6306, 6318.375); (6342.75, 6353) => 0.95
